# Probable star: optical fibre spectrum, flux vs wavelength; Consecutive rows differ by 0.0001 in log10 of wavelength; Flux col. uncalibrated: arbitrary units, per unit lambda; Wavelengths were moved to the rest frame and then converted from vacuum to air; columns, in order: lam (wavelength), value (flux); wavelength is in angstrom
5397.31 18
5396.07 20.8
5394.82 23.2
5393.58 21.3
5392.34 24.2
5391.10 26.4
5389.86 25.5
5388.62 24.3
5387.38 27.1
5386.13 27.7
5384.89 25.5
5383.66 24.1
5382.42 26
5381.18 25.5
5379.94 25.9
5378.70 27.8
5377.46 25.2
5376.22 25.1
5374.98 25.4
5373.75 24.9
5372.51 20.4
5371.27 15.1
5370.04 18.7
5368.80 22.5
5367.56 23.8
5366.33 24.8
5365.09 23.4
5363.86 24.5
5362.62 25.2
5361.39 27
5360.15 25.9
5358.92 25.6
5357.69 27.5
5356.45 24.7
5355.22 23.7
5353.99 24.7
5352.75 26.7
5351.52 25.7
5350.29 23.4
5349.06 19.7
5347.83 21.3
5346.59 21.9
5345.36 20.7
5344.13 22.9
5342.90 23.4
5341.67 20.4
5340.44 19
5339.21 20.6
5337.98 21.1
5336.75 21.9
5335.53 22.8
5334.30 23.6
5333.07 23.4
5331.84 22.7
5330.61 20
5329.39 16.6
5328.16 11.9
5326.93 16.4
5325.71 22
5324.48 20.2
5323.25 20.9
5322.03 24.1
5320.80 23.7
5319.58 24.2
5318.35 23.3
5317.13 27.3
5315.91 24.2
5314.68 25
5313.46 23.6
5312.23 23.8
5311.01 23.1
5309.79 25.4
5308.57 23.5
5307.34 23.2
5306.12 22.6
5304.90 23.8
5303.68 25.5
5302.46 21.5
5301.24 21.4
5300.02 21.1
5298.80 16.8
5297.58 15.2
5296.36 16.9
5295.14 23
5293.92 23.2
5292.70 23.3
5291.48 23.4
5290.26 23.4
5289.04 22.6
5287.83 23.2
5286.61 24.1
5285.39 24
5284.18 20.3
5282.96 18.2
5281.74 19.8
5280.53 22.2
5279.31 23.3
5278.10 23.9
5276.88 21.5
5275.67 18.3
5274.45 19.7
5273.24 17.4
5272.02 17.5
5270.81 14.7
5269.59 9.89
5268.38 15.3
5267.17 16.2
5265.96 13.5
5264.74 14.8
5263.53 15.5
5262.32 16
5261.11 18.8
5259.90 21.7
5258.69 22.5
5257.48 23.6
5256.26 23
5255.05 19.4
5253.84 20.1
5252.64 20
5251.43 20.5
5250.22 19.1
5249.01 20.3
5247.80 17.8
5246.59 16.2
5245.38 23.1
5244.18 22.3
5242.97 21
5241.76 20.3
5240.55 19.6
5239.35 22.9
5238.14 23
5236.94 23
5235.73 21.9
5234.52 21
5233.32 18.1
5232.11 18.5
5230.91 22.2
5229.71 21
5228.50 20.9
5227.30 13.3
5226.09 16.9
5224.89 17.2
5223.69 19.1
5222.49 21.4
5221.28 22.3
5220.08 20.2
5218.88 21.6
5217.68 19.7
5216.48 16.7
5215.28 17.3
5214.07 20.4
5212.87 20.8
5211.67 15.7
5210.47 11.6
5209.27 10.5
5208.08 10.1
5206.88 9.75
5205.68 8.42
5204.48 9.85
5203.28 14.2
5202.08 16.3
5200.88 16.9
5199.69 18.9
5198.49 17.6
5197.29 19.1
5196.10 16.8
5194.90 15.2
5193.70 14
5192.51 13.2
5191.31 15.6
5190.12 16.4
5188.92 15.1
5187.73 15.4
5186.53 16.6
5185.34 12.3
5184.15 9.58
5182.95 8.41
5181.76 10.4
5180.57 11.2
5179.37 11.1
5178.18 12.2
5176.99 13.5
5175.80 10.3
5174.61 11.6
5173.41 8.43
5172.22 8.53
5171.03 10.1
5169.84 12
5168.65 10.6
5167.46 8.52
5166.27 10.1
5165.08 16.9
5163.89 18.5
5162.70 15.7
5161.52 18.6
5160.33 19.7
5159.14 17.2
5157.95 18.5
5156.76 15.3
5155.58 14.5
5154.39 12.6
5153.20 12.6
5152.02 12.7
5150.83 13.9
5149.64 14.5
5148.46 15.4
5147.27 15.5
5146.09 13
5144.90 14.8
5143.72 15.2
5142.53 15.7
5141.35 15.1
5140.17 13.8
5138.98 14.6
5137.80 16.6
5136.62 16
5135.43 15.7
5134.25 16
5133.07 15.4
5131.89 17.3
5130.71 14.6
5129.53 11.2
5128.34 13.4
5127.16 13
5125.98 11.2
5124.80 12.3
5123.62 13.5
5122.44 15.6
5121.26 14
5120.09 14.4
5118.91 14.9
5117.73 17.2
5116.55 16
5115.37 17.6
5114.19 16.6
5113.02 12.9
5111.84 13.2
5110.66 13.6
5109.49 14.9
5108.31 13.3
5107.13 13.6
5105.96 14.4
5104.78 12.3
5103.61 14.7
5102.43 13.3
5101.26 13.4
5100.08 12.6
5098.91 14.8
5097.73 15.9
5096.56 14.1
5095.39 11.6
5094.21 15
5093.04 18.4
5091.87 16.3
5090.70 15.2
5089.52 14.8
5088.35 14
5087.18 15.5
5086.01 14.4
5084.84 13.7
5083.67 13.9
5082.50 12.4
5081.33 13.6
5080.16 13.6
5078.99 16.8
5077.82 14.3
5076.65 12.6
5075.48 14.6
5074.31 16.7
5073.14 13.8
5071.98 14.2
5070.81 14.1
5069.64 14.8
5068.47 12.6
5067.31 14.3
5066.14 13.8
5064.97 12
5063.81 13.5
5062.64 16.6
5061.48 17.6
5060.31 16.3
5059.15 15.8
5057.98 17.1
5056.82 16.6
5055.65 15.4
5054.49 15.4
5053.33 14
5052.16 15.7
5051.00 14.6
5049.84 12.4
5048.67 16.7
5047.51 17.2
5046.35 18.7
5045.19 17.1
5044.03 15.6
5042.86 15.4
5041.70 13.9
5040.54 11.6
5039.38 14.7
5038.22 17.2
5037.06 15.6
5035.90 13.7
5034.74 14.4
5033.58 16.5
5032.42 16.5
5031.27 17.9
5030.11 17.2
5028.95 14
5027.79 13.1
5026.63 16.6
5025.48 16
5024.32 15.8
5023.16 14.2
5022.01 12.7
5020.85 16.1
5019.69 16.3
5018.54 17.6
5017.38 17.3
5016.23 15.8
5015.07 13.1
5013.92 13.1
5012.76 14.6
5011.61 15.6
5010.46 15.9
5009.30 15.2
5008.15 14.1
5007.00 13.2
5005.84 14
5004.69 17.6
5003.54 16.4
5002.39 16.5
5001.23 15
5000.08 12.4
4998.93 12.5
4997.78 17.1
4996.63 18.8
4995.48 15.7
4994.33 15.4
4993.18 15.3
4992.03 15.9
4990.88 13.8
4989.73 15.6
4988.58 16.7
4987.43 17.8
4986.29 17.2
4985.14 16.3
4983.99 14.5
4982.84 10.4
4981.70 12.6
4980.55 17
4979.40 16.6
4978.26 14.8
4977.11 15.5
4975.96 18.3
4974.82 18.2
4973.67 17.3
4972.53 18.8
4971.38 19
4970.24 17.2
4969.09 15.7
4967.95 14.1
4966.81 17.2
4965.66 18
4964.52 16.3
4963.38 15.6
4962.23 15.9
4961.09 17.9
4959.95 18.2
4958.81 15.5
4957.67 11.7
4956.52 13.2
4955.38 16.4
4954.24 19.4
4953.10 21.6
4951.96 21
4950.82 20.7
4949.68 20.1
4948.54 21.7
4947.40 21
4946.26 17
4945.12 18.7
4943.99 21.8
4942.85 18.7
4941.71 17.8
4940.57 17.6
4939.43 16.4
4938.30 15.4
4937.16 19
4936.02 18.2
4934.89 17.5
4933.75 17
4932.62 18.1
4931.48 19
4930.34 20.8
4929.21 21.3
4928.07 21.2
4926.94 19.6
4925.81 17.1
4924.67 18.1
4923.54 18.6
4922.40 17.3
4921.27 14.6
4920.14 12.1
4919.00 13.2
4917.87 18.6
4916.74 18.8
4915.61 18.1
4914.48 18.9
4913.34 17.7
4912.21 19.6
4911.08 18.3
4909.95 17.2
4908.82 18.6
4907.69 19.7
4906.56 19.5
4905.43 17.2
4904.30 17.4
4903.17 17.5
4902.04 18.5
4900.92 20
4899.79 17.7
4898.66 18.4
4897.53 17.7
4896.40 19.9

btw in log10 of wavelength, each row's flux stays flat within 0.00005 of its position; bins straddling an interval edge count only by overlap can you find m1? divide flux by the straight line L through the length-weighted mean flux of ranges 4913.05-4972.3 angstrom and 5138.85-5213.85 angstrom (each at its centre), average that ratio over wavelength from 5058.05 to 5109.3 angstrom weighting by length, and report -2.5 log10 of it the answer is 0.07 mag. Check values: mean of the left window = 17.8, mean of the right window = 13.9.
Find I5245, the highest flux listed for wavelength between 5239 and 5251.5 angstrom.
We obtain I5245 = 23.1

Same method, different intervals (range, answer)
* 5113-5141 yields 17.6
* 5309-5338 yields 27.3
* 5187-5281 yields 23.9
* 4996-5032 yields 18.8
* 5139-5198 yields 19.7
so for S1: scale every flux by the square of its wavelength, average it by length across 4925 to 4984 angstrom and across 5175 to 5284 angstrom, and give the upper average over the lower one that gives 1.1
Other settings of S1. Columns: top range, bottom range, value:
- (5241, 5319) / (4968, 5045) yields 1.48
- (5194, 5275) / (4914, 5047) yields 1.21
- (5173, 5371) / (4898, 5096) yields 1.35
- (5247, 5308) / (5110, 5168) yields 1.43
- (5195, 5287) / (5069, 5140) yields 1.35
